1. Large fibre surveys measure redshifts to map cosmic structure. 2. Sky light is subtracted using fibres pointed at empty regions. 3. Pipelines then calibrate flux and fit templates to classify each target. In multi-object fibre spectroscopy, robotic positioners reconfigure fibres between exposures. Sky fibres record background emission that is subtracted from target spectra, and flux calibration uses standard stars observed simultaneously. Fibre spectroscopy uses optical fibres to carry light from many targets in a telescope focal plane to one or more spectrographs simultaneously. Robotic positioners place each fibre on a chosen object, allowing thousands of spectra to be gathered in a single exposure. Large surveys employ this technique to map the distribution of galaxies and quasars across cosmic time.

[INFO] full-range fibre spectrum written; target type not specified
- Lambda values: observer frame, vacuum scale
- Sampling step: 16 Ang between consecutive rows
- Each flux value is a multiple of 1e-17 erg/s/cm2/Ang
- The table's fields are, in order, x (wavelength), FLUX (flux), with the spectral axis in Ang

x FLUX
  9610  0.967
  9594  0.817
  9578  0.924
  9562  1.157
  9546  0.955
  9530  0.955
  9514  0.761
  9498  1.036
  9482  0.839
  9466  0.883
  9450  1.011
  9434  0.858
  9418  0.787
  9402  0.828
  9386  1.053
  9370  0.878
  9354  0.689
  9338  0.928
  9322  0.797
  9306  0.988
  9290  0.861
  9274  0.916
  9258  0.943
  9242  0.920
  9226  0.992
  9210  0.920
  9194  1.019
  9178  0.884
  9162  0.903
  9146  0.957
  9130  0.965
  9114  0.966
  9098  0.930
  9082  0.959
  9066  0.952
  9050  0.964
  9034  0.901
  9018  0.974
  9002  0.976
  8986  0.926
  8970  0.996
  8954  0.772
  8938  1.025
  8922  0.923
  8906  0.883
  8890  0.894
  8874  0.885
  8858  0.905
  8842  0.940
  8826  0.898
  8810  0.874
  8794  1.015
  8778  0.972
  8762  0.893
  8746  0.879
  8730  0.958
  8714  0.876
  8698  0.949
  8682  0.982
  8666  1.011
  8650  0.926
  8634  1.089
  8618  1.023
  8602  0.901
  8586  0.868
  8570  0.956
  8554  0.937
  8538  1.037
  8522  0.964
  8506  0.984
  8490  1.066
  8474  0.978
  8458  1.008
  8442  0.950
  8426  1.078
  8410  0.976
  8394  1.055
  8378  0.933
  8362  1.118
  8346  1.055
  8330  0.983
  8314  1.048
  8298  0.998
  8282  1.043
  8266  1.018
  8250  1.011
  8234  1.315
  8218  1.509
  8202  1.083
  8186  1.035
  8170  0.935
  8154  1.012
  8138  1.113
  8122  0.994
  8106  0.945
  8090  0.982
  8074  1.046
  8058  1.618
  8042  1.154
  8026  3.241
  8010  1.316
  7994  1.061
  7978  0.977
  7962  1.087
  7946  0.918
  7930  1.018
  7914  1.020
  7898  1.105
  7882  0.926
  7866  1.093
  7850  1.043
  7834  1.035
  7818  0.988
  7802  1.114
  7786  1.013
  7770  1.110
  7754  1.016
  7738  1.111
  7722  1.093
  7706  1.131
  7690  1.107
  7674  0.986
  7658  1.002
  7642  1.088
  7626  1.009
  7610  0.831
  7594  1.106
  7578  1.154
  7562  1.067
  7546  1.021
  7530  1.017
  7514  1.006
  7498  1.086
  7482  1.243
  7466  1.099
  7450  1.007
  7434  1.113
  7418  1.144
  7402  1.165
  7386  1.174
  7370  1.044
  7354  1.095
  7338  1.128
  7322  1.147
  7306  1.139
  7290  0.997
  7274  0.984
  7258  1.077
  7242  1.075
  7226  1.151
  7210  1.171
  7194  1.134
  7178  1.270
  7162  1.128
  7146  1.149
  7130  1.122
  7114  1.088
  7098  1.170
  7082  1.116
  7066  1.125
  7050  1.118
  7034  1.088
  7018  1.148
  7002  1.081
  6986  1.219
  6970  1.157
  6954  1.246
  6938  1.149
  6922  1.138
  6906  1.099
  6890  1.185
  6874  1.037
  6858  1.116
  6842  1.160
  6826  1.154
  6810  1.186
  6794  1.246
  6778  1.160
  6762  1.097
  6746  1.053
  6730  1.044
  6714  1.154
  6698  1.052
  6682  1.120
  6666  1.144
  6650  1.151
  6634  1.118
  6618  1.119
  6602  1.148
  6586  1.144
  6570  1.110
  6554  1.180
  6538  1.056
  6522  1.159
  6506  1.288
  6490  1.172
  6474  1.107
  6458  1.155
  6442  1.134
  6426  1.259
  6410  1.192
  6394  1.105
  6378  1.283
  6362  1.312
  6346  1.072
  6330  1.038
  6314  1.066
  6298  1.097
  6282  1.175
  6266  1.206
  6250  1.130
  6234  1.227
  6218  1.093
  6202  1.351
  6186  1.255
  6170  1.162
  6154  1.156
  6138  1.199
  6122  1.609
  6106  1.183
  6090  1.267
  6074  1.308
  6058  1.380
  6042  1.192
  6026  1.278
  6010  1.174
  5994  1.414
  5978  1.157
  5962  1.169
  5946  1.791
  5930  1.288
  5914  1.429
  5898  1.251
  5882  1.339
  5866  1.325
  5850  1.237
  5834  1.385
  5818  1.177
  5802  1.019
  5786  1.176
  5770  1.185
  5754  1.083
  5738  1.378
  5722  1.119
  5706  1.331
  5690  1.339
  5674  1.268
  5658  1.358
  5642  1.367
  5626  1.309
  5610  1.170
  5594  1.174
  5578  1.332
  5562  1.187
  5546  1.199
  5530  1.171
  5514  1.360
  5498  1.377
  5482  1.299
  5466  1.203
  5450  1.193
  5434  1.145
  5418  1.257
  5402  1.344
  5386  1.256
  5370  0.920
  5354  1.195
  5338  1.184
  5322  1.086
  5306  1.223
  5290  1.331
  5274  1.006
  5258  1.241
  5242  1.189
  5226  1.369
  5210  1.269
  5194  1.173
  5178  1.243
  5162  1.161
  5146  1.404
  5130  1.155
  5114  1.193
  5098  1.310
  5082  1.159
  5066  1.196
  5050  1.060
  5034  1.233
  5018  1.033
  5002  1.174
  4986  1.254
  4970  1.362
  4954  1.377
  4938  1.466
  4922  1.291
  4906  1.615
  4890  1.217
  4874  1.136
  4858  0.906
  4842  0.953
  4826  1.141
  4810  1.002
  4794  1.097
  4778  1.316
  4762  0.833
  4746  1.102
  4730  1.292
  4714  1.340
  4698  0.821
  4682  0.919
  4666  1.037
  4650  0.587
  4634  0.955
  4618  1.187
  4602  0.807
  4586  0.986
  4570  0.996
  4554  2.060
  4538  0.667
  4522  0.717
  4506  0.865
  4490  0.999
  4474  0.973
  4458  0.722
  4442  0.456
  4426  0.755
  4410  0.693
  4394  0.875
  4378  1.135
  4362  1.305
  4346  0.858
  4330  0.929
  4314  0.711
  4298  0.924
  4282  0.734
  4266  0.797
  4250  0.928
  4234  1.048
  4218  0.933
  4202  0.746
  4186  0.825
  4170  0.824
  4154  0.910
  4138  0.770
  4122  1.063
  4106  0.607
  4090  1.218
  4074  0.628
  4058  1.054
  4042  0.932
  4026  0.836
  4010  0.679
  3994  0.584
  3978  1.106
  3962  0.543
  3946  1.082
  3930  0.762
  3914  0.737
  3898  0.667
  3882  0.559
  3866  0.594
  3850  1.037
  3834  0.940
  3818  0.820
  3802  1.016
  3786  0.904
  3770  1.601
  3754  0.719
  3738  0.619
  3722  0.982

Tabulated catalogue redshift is 0.22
